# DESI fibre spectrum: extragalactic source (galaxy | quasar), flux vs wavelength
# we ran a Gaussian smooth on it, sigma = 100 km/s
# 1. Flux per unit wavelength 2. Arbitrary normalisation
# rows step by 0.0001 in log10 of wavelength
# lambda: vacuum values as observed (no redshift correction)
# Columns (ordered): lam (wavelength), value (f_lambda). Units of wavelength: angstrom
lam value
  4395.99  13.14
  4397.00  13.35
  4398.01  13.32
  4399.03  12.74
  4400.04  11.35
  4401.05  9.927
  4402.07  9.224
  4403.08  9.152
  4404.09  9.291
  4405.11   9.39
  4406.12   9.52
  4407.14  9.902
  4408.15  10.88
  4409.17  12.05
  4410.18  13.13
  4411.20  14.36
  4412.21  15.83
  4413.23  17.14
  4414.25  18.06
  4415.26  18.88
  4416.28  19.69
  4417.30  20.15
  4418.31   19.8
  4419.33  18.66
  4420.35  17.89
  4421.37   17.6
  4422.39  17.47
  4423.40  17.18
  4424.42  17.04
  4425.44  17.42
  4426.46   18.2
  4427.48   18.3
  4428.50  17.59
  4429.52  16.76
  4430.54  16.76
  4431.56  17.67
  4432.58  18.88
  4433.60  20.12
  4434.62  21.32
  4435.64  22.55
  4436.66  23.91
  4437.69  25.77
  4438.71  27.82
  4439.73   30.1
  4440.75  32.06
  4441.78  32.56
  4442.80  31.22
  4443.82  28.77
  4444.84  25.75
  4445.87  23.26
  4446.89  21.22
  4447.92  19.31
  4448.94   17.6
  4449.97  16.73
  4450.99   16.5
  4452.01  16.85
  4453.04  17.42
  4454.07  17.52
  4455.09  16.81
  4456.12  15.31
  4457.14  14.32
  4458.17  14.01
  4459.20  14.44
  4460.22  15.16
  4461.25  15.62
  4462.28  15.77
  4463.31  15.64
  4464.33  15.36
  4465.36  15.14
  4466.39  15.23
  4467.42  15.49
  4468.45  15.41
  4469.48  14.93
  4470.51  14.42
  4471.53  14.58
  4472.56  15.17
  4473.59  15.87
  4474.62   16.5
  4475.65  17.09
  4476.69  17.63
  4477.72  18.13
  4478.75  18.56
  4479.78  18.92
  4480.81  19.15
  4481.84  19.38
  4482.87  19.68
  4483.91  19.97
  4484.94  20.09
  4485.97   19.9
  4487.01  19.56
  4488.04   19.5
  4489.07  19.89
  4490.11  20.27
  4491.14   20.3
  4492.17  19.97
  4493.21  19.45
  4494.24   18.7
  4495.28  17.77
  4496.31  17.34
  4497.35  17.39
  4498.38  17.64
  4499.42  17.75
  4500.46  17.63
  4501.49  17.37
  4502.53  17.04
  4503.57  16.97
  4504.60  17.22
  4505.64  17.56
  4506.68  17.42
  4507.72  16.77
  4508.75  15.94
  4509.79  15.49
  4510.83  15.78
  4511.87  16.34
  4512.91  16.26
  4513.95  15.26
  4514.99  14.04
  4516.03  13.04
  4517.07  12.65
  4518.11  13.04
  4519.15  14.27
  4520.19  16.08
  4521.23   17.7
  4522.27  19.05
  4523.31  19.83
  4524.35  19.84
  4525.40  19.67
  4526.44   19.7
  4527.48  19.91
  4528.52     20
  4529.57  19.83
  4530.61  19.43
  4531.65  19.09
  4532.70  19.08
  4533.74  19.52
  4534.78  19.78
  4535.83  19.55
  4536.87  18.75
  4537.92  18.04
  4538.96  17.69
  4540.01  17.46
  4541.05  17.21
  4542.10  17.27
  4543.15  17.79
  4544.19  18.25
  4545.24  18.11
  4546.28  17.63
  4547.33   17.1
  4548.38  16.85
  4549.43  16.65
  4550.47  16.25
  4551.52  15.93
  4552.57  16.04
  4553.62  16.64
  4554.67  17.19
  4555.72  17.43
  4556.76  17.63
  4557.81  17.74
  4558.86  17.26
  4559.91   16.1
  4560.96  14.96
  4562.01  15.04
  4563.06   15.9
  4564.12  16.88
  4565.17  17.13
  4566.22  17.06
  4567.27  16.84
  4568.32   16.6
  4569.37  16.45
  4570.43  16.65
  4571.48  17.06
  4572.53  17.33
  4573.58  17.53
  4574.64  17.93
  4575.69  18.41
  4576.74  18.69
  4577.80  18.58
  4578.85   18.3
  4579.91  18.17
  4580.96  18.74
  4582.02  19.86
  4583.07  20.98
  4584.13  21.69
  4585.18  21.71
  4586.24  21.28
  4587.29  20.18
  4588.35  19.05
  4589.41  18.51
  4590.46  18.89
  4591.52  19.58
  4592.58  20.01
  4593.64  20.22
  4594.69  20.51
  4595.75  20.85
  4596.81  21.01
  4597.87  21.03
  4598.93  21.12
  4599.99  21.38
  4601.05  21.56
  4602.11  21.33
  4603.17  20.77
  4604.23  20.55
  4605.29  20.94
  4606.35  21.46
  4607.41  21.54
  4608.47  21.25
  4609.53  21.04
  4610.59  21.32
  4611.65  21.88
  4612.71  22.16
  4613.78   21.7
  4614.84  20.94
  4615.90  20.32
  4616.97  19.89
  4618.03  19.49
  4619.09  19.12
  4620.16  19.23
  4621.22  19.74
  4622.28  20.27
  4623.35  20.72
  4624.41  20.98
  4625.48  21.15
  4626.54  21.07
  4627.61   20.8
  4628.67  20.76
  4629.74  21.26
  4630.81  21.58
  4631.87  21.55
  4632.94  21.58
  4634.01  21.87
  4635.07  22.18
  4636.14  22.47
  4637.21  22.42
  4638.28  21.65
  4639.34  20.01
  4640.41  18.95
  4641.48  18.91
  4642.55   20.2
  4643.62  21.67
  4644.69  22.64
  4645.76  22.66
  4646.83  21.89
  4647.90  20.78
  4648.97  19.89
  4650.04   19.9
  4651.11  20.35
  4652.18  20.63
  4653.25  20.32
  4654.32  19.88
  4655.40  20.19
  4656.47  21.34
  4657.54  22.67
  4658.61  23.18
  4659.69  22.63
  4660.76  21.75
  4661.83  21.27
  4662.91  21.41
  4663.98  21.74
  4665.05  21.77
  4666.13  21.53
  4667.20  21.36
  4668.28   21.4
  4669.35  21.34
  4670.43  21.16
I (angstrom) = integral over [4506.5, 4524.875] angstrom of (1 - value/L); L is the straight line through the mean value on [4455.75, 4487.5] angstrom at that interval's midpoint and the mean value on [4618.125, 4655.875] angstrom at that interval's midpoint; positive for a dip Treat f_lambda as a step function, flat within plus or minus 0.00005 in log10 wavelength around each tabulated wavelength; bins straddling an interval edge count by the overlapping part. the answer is 1.8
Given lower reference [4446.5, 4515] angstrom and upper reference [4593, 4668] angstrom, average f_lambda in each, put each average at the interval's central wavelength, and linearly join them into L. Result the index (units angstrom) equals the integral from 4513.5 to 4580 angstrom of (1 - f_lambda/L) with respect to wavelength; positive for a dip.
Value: 5.24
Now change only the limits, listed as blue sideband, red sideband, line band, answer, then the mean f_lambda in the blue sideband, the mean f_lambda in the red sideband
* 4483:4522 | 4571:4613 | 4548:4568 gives 2.56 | 17.3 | 20.1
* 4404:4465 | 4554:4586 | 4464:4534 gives 2.42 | 18.5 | 17.8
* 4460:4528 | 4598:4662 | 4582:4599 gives -0.38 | 17.2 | 21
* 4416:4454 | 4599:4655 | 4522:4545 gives 2.23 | 21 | 20.9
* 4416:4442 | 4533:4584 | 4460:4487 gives 3.71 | 20.8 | 17.6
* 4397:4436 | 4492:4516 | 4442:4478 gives -2.85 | 15.6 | 17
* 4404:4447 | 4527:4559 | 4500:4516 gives 1.78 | 19.4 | 18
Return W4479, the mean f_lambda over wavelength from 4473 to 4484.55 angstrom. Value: 18.3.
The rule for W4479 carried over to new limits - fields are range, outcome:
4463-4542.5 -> 17.6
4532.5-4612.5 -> 18.7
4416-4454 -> 21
